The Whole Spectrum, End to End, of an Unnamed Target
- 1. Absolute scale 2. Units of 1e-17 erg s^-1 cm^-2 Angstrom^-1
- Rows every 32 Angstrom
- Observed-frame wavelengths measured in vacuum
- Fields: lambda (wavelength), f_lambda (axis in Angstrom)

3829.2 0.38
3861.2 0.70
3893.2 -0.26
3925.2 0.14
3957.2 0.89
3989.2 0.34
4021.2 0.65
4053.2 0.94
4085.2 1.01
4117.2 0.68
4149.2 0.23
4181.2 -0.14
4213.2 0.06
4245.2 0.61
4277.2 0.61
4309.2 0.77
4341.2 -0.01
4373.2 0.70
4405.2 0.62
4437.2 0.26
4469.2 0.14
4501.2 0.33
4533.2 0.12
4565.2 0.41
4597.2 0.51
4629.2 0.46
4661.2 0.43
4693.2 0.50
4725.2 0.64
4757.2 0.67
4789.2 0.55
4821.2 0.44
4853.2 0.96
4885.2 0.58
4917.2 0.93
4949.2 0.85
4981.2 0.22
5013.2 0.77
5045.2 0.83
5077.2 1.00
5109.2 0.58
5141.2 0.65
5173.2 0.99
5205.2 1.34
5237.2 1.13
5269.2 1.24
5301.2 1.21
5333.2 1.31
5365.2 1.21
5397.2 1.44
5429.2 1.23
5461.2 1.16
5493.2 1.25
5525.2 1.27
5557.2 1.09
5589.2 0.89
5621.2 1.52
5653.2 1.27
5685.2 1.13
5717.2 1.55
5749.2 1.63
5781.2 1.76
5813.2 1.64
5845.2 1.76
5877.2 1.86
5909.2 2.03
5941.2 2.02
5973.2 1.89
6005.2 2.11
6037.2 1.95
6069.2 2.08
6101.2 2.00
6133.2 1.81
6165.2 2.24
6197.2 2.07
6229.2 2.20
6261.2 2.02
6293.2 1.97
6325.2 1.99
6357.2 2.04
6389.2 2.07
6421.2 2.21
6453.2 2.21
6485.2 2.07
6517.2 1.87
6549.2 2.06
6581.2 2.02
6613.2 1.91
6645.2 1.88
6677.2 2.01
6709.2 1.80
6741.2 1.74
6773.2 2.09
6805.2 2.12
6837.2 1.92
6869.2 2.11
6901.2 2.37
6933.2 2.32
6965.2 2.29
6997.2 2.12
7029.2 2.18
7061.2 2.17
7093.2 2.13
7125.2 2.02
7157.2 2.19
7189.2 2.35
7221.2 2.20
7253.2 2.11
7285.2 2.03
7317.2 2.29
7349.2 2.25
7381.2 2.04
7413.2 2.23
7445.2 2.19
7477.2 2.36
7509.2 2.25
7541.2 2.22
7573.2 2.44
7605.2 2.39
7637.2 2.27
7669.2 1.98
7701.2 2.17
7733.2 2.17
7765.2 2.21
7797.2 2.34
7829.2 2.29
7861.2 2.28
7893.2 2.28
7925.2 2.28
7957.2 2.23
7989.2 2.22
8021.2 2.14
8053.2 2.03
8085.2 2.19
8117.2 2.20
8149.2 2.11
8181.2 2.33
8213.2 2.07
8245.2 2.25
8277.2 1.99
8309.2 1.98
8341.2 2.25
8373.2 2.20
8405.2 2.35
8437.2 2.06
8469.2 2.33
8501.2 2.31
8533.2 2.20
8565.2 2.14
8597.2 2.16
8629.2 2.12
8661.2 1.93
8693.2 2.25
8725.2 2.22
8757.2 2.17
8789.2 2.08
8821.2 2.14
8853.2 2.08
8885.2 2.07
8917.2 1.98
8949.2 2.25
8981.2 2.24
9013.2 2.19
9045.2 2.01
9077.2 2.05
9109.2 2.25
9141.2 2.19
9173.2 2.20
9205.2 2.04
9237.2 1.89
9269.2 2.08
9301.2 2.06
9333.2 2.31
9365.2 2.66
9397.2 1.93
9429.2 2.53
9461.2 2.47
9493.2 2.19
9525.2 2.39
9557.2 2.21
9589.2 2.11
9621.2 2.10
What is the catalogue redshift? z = 0.300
